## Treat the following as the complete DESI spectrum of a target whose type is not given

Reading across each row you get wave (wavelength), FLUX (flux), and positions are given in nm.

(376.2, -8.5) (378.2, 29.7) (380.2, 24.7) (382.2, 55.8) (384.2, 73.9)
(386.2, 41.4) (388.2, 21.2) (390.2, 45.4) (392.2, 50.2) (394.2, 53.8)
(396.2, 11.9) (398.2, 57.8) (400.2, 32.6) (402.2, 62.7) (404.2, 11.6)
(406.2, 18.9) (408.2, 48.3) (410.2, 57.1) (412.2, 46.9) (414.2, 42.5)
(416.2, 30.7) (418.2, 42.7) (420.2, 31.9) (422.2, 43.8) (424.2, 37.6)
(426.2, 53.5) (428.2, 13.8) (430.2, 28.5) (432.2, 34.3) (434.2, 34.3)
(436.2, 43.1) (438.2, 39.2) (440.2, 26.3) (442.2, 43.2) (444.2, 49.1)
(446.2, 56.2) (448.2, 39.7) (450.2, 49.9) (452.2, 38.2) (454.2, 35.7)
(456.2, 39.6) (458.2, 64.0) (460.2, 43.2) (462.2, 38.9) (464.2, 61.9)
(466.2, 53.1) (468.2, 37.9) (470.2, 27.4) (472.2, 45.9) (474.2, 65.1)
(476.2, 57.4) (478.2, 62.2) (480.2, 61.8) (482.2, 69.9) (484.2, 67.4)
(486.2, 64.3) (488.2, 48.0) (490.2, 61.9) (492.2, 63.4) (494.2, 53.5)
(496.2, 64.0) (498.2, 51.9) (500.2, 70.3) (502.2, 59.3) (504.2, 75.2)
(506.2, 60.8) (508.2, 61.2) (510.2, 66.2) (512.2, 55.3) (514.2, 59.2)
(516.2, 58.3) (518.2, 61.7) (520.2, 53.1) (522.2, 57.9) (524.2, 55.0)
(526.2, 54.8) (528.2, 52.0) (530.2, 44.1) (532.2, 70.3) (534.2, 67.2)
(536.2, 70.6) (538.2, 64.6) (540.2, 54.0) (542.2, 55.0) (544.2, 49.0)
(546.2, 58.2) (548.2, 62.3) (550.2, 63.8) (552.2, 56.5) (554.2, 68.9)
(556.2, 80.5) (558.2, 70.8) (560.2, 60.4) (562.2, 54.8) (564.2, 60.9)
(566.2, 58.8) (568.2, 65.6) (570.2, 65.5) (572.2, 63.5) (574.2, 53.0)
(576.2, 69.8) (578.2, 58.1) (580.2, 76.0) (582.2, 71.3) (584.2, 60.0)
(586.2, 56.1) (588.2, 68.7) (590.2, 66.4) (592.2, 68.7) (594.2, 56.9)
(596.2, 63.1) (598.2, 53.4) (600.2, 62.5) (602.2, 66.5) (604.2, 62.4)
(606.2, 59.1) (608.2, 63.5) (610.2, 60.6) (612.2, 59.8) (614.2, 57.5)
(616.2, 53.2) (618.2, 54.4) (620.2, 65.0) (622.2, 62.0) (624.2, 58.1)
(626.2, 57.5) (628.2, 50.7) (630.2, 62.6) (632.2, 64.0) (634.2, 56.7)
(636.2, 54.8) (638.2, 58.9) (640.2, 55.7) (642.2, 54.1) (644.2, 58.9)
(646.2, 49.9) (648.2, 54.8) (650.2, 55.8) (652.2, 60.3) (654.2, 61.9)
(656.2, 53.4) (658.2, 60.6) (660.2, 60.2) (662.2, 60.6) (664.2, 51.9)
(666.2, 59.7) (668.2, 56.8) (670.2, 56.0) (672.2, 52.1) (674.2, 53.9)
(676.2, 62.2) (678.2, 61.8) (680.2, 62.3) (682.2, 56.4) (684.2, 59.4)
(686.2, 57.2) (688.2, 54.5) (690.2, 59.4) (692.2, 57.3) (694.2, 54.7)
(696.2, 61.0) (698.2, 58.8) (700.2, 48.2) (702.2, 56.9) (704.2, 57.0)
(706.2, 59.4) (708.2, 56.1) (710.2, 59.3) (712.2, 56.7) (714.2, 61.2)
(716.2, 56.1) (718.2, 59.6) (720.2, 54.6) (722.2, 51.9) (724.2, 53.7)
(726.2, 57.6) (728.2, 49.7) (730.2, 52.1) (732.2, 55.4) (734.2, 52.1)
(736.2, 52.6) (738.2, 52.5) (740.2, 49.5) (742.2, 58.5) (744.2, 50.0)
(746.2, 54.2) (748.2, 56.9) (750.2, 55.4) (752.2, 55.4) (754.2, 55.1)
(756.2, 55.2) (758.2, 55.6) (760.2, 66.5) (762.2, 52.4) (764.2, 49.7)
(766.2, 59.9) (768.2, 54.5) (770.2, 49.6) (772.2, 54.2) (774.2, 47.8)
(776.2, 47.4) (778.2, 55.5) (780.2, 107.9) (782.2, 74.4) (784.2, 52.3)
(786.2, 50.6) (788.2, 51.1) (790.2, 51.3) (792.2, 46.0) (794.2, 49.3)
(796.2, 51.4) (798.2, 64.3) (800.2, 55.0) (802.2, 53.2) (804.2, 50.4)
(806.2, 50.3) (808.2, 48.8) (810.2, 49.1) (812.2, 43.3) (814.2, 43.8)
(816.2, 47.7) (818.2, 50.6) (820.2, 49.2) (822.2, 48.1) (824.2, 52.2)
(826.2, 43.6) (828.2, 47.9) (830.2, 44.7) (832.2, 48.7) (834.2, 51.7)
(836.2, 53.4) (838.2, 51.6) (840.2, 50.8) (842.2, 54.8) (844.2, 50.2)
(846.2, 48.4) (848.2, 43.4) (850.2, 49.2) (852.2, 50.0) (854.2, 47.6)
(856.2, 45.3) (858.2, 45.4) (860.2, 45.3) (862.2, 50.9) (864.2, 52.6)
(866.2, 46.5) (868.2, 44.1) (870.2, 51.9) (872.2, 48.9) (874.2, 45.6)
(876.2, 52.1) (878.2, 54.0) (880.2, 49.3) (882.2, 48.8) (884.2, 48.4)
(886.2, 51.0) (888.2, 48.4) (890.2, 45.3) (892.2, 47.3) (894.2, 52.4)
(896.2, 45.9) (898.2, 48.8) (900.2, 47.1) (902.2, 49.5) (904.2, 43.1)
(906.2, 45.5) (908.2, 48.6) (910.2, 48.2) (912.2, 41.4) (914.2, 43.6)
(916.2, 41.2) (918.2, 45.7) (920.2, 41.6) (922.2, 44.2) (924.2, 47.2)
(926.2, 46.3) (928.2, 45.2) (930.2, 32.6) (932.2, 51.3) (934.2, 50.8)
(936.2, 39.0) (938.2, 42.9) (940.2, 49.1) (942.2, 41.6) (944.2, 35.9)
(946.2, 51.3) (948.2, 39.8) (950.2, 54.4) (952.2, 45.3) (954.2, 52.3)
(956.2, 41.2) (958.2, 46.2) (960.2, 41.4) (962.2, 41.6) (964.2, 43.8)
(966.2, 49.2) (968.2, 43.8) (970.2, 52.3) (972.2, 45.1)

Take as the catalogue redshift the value 0.189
